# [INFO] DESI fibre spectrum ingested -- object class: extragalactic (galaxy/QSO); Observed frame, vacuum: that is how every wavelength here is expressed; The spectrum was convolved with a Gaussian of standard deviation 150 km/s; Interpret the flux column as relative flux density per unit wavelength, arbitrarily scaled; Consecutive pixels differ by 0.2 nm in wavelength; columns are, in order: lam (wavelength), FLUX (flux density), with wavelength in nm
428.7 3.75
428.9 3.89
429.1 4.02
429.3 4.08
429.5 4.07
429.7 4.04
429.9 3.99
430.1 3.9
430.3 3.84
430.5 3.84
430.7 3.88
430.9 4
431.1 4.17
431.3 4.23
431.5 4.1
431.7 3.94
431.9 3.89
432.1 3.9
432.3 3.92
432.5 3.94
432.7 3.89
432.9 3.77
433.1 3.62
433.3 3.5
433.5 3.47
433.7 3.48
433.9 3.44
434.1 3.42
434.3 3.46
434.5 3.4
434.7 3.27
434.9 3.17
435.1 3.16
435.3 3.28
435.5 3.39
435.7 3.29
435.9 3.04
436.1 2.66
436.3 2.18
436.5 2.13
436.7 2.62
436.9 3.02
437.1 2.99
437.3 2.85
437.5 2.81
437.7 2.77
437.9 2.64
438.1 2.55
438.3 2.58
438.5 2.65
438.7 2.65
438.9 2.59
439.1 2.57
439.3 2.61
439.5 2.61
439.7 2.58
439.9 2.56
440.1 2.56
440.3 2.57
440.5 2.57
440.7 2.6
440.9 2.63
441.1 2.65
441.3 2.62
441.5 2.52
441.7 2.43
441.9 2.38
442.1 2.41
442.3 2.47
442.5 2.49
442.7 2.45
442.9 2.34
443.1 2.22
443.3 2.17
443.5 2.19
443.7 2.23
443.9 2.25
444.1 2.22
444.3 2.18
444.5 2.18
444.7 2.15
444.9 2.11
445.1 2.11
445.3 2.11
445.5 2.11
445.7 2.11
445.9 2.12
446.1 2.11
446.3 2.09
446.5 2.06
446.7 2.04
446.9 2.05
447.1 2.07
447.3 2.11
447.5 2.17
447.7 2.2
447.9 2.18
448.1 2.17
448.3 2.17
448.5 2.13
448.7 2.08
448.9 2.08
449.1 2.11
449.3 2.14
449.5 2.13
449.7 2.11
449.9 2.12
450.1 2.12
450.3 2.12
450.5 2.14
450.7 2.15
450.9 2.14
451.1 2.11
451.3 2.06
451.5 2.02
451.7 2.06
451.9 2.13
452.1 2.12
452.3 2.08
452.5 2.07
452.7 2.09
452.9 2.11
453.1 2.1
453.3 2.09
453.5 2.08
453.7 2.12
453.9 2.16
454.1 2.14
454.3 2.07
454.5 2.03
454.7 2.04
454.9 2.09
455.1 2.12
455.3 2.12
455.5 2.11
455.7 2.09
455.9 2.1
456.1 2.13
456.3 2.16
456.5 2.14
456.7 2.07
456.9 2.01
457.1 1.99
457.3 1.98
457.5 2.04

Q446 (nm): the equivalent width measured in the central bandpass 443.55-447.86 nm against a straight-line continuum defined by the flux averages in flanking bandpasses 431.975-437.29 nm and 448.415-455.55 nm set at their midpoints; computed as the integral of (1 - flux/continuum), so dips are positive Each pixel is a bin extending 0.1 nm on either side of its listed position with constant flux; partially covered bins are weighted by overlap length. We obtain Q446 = 0.67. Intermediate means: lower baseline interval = 3.28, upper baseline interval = 2.1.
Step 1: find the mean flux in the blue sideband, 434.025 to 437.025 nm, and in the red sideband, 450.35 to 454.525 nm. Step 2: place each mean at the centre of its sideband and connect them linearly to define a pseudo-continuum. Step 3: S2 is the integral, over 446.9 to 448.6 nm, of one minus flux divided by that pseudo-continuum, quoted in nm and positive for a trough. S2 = 0.15 nm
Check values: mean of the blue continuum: 3.03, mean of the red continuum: 2.1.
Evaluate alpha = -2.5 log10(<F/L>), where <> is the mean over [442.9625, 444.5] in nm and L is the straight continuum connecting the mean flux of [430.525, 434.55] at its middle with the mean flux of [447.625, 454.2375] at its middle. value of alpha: 0.24 mag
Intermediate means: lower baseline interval 3.78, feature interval 2.21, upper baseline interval 2.12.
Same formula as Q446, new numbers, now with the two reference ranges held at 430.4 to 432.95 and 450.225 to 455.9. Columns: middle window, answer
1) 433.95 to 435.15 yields 0.13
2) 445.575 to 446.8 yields 0.28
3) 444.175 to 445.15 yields 0.23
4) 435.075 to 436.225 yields 0.16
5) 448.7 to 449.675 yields 0.13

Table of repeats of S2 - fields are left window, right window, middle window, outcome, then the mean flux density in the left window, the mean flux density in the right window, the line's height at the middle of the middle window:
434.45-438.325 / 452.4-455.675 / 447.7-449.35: 0.15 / 2.89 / 2.1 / 2.34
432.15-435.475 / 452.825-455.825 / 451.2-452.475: 0.11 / 3.51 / 2.1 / 2.27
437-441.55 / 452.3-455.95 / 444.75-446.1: 0.17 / 2.64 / 2.1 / 2.42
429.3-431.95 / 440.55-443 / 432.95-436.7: 0.29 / 4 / 2.5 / 3.43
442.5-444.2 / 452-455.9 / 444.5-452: 0.26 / 2.27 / 2.1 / 2.19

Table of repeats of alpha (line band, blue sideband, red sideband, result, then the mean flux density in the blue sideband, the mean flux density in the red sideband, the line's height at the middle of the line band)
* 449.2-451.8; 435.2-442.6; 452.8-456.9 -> 0.07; 2.66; 2.1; 2.25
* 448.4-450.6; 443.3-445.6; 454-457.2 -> 0.01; 2.17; 2.09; 2.13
